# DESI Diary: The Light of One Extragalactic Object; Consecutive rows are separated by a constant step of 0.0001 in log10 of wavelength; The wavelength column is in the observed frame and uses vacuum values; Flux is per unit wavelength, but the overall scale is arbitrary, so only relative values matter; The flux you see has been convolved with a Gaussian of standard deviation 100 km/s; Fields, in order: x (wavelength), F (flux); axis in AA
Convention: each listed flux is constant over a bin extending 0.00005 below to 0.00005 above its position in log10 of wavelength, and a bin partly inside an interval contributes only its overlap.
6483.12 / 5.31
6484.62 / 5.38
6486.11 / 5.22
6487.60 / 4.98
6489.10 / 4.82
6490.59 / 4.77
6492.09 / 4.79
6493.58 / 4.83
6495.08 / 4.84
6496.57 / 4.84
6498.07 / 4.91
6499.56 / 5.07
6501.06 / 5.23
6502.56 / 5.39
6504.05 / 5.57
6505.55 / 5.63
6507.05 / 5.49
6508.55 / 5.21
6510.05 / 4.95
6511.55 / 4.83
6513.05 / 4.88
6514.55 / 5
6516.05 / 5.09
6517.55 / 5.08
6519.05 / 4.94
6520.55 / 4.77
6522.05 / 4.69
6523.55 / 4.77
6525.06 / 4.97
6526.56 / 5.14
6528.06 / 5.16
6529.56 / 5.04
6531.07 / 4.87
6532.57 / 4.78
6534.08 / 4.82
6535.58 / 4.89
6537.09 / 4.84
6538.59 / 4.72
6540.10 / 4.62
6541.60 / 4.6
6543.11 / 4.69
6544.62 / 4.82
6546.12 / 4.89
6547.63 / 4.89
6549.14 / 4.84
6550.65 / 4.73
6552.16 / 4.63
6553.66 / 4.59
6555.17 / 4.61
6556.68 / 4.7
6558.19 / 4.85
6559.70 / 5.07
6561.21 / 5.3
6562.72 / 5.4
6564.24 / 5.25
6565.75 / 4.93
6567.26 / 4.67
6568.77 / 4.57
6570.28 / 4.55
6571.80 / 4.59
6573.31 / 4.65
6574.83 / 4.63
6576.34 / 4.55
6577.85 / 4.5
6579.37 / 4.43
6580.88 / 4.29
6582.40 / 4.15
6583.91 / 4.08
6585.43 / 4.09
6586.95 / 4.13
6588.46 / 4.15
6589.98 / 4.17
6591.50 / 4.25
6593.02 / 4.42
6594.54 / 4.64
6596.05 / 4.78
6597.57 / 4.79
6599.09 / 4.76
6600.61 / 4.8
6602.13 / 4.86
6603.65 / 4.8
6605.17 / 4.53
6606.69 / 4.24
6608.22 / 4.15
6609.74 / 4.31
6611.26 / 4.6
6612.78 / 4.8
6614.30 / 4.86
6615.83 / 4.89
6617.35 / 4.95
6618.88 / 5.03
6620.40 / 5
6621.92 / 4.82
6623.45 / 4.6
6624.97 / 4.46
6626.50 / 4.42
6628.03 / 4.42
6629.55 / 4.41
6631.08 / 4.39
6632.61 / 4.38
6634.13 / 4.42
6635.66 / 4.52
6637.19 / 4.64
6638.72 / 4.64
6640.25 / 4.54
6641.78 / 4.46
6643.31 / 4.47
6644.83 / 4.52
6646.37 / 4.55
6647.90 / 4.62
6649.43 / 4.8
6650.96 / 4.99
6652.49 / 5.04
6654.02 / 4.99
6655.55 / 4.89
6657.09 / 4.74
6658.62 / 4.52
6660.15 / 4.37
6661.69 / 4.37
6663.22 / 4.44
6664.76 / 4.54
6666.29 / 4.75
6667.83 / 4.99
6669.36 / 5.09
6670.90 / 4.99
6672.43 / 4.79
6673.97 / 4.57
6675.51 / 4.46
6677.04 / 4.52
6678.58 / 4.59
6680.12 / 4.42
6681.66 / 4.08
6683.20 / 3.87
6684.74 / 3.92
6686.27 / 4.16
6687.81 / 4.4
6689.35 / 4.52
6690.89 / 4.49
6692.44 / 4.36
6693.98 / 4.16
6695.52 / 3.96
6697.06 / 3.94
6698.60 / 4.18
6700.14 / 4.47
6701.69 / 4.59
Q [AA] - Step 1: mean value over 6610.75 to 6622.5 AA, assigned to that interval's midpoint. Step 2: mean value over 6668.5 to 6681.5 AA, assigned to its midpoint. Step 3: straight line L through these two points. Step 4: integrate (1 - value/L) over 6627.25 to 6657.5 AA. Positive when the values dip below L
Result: 1.0 AA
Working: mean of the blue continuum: 4.88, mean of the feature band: 4.62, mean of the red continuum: 4.65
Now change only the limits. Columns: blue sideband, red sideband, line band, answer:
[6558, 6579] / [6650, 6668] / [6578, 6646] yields 3.4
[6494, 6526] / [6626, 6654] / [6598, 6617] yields 0.2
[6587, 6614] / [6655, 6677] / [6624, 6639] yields 0.4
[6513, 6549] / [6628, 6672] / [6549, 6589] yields 1.5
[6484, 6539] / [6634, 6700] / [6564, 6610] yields 2.6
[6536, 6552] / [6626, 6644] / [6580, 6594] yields 1.3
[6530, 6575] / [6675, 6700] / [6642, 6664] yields -1.3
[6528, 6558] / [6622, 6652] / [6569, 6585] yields 0.9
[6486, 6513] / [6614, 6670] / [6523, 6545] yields 0.5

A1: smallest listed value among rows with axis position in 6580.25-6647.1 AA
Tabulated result 4.08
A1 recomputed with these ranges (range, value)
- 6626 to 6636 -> 4.38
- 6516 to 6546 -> 4.6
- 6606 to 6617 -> 4.15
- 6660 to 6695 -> 3.87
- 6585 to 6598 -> 4.09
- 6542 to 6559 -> 4.59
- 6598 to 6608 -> 4.24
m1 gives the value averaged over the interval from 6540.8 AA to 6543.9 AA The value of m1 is 4.65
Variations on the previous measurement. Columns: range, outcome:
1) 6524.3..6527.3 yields 5.05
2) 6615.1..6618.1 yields 4.93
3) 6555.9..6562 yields 4.98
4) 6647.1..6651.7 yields 4.8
